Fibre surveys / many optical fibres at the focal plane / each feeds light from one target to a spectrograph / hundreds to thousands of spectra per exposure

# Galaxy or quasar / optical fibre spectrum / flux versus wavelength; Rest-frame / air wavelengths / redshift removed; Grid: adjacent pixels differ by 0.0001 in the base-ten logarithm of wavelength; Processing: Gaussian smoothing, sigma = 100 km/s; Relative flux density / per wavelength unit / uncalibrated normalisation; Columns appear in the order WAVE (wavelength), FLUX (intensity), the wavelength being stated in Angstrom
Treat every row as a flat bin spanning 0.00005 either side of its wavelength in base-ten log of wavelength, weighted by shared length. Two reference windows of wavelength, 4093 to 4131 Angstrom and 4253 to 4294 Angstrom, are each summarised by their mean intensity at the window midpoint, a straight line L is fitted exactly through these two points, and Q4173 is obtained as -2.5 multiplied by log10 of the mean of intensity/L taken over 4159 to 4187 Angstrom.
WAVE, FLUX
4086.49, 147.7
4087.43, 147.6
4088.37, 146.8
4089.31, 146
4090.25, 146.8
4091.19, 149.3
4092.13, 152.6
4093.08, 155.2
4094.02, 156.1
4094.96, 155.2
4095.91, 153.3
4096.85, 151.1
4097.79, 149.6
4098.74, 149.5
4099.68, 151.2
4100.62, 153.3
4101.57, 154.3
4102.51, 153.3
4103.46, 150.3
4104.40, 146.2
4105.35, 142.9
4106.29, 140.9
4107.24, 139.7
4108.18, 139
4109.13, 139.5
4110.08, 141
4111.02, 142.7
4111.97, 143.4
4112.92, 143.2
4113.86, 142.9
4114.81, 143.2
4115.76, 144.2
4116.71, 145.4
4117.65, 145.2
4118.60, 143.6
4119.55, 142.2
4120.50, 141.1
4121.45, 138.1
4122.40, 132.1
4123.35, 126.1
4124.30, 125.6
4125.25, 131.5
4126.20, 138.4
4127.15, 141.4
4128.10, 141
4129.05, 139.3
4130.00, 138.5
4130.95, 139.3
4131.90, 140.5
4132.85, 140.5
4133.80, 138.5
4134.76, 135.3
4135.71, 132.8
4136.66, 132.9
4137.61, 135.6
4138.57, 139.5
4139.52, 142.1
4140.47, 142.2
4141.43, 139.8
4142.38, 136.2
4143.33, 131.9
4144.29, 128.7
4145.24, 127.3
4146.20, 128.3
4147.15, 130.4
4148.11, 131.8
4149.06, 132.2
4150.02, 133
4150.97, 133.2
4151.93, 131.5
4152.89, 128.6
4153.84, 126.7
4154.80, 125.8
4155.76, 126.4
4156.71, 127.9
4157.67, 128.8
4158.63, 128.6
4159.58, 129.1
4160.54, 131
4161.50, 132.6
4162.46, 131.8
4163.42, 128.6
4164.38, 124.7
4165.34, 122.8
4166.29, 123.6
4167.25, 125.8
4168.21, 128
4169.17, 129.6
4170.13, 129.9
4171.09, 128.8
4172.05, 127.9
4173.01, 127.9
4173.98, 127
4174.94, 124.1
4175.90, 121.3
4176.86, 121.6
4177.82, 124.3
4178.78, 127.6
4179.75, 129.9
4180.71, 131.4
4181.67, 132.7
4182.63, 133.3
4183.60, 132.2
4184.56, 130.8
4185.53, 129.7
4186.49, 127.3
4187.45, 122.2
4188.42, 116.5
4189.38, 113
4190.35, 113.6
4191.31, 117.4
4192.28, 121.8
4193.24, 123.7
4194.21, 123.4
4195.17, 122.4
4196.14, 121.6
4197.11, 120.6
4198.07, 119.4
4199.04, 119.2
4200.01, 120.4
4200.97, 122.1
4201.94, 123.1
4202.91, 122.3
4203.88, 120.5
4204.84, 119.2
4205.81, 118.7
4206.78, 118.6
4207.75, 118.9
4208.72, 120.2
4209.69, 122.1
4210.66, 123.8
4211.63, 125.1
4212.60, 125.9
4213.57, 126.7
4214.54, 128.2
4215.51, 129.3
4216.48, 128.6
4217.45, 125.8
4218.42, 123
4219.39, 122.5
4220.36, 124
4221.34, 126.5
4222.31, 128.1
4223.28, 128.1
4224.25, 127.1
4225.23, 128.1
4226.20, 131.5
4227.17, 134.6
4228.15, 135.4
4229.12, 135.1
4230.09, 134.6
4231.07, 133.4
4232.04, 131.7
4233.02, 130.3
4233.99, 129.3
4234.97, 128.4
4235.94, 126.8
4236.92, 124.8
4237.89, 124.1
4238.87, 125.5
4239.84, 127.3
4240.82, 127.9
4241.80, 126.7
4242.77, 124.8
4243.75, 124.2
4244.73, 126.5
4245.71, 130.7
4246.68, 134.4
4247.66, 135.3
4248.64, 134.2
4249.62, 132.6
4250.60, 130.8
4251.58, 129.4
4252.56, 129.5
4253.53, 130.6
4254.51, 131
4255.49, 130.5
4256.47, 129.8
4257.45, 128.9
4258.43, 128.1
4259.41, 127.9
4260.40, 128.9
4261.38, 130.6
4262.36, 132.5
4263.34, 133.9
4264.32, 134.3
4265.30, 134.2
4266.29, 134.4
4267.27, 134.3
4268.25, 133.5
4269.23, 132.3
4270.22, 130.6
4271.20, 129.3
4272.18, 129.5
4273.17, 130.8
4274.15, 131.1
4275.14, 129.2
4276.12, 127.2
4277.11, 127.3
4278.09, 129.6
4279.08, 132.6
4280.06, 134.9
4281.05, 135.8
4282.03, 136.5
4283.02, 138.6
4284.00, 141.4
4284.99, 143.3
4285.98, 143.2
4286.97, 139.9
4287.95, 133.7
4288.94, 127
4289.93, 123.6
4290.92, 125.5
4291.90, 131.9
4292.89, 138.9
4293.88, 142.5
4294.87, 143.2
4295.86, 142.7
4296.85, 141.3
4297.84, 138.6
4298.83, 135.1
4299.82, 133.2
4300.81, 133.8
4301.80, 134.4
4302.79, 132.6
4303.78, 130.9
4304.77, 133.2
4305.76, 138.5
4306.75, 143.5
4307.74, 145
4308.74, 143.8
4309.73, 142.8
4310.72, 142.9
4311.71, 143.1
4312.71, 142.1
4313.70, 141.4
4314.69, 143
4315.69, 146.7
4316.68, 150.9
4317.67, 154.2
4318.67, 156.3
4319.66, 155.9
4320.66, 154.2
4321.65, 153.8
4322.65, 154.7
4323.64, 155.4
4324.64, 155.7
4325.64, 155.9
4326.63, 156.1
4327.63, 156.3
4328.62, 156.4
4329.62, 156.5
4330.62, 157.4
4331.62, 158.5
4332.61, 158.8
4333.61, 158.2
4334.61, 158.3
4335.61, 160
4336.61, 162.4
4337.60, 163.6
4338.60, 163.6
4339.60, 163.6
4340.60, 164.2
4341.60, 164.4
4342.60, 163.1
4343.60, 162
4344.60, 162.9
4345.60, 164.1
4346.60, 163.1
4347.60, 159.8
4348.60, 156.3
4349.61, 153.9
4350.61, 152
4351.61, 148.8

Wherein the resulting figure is 0.09 mag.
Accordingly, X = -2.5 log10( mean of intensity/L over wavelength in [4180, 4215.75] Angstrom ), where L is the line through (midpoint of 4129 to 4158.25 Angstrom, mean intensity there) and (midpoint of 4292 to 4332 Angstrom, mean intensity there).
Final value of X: 0.12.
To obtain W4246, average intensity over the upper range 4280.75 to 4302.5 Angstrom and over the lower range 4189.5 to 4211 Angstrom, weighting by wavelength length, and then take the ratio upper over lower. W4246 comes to 1.13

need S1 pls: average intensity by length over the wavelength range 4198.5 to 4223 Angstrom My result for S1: 123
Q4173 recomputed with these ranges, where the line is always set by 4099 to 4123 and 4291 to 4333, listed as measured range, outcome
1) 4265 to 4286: 0.09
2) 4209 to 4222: 0.16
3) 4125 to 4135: 0.04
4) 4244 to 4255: 0.11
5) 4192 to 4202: 0.19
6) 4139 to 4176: 0.12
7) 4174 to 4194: 0.16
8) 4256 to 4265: 0.12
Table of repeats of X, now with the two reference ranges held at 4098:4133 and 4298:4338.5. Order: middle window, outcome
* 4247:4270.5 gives 0.12 mag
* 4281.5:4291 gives 0.09 mag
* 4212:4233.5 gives 0.13 mag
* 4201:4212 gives 0.20 mag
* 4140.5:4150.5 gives 0.08 mag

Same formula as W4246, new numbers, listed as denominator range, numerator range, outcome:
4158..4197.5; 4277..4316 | 1.09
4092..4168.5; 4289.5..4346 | 1.08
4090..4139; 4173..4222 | 0.87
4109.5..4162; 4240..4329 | 1.01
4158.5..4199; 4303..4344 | 1.22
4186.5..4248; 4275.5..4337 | 1.15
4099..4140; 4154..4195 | 0.90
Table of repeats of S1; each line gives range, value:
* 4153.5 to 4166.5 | 128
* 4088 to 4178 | 137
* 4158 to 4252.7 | 126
